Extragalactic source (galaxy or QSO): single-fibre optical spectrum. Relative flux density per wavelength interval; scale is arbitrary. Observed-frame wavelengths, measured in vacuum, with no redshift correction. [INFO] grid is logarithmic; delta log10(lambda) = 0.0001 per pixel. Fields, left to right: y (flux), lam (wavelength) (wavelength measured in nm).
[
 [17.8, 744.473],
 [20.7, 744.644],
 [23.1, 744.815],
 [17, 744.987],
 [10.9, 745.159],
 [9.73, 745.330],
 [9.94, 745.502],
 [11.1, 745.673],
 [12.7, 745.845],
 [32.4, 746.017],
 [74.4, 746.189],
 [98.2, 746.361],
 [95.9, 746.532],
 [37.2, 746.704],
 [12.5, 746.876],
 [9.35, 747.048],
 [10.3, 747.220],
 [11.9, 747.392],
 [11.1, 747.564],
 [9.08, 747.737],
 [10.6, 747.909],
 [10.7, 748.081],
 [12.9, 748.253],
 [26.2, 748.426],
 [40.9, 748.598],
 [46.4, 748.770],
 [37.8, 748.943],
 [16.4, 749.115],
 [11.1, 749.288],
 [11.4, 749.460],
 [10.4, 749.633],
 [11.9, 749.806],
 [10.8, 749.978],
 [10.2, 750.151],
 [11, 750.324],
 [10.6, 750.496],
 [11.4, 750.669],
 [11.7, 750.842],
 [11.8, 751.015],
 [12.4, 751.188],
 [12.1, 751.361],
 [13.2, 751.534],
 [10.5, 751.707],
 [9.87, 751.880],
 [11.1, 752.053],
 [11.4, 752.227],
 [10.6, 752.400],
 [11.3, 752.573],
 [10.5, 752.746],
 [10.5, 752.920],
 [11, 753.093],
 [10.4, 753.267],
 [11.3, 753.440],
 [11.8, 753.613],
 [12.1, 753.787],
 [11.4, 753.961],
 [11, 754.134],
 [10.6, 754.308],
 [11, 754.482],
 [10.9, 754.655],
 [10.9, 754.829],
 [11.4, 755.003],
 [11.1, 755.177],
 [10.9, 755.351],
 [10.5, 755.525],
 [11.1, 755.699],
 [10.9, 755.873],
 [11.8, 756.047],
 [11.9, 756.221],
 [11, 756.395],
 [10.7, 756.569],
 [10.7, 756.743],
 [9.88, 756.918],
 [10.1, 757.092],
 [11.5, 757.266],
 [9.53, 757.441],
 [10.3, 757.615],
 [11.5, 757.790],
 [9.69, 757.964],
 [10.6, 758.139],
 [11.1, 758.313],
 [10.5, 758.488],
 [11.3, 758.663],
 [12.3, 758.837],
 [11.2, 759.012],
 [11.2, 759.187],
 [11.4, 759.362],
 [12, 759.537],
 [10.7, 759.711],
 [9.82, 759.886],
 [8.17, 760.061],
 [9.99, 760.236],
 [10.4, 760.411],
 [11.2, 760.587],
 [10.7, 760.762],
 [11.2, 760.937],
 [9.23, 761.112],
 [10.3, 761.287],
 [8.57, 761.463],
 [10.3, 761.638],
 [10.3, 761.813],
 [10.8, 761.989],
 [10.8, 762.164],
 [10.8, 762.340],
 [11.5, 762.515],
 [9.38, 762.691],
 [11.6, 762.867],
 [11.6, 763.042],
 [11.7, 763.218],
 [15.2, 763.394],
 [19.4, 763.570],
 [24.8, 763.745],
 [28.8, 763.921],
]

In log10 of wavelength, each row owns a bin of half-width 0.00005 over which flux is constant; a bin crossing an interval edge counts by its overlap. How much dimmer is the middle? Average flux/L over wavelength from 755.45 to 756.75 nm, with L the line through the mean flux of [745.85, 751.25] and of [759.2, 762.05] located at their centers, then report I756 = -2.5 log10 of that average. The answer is 0.35 mag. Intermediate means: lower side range 23.7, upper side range 10.3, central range 11.1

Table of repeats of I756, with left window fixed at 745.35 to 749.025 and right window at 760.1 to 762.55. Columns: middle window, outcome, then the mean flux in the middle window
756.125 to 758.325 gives 0.429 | 10.6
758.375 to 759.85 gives 0.179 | 11.3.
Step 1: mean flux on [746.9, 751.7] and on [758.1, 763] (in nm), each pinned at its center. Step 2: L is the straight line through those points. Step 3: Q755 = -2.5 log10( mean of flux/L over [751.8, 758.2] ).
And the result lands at 0.18 mag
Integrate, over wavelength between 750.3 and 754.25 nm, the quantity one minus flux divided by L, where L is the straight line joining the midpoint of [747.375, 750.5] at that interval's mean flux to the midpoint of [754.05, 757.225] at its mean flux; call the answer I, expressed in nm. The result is 0.772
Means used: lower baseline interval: 17.2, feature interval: 11.3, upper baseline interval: 10.9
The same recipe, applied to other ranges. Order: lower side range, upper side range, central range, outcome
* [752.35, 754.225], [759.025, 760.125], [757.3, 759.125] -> -0.015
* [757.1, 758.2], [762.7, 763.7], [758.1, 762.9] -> 0.631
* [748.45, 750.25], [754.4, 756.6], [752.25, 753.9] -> 0.422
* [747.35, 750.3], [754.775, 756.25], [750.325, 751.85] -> 0.375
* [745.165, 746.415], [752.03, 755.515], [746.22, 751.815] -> 0.839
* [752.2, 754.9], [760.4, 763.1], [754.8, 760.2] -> -0.011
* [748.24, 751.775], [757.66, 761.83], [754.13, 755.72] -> 0.317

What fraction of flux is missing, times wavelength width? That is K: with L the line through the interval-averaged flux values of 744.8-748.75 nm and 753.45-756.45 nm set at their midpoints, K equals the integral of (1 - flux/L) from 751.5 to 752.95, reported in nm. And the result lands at 0.474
